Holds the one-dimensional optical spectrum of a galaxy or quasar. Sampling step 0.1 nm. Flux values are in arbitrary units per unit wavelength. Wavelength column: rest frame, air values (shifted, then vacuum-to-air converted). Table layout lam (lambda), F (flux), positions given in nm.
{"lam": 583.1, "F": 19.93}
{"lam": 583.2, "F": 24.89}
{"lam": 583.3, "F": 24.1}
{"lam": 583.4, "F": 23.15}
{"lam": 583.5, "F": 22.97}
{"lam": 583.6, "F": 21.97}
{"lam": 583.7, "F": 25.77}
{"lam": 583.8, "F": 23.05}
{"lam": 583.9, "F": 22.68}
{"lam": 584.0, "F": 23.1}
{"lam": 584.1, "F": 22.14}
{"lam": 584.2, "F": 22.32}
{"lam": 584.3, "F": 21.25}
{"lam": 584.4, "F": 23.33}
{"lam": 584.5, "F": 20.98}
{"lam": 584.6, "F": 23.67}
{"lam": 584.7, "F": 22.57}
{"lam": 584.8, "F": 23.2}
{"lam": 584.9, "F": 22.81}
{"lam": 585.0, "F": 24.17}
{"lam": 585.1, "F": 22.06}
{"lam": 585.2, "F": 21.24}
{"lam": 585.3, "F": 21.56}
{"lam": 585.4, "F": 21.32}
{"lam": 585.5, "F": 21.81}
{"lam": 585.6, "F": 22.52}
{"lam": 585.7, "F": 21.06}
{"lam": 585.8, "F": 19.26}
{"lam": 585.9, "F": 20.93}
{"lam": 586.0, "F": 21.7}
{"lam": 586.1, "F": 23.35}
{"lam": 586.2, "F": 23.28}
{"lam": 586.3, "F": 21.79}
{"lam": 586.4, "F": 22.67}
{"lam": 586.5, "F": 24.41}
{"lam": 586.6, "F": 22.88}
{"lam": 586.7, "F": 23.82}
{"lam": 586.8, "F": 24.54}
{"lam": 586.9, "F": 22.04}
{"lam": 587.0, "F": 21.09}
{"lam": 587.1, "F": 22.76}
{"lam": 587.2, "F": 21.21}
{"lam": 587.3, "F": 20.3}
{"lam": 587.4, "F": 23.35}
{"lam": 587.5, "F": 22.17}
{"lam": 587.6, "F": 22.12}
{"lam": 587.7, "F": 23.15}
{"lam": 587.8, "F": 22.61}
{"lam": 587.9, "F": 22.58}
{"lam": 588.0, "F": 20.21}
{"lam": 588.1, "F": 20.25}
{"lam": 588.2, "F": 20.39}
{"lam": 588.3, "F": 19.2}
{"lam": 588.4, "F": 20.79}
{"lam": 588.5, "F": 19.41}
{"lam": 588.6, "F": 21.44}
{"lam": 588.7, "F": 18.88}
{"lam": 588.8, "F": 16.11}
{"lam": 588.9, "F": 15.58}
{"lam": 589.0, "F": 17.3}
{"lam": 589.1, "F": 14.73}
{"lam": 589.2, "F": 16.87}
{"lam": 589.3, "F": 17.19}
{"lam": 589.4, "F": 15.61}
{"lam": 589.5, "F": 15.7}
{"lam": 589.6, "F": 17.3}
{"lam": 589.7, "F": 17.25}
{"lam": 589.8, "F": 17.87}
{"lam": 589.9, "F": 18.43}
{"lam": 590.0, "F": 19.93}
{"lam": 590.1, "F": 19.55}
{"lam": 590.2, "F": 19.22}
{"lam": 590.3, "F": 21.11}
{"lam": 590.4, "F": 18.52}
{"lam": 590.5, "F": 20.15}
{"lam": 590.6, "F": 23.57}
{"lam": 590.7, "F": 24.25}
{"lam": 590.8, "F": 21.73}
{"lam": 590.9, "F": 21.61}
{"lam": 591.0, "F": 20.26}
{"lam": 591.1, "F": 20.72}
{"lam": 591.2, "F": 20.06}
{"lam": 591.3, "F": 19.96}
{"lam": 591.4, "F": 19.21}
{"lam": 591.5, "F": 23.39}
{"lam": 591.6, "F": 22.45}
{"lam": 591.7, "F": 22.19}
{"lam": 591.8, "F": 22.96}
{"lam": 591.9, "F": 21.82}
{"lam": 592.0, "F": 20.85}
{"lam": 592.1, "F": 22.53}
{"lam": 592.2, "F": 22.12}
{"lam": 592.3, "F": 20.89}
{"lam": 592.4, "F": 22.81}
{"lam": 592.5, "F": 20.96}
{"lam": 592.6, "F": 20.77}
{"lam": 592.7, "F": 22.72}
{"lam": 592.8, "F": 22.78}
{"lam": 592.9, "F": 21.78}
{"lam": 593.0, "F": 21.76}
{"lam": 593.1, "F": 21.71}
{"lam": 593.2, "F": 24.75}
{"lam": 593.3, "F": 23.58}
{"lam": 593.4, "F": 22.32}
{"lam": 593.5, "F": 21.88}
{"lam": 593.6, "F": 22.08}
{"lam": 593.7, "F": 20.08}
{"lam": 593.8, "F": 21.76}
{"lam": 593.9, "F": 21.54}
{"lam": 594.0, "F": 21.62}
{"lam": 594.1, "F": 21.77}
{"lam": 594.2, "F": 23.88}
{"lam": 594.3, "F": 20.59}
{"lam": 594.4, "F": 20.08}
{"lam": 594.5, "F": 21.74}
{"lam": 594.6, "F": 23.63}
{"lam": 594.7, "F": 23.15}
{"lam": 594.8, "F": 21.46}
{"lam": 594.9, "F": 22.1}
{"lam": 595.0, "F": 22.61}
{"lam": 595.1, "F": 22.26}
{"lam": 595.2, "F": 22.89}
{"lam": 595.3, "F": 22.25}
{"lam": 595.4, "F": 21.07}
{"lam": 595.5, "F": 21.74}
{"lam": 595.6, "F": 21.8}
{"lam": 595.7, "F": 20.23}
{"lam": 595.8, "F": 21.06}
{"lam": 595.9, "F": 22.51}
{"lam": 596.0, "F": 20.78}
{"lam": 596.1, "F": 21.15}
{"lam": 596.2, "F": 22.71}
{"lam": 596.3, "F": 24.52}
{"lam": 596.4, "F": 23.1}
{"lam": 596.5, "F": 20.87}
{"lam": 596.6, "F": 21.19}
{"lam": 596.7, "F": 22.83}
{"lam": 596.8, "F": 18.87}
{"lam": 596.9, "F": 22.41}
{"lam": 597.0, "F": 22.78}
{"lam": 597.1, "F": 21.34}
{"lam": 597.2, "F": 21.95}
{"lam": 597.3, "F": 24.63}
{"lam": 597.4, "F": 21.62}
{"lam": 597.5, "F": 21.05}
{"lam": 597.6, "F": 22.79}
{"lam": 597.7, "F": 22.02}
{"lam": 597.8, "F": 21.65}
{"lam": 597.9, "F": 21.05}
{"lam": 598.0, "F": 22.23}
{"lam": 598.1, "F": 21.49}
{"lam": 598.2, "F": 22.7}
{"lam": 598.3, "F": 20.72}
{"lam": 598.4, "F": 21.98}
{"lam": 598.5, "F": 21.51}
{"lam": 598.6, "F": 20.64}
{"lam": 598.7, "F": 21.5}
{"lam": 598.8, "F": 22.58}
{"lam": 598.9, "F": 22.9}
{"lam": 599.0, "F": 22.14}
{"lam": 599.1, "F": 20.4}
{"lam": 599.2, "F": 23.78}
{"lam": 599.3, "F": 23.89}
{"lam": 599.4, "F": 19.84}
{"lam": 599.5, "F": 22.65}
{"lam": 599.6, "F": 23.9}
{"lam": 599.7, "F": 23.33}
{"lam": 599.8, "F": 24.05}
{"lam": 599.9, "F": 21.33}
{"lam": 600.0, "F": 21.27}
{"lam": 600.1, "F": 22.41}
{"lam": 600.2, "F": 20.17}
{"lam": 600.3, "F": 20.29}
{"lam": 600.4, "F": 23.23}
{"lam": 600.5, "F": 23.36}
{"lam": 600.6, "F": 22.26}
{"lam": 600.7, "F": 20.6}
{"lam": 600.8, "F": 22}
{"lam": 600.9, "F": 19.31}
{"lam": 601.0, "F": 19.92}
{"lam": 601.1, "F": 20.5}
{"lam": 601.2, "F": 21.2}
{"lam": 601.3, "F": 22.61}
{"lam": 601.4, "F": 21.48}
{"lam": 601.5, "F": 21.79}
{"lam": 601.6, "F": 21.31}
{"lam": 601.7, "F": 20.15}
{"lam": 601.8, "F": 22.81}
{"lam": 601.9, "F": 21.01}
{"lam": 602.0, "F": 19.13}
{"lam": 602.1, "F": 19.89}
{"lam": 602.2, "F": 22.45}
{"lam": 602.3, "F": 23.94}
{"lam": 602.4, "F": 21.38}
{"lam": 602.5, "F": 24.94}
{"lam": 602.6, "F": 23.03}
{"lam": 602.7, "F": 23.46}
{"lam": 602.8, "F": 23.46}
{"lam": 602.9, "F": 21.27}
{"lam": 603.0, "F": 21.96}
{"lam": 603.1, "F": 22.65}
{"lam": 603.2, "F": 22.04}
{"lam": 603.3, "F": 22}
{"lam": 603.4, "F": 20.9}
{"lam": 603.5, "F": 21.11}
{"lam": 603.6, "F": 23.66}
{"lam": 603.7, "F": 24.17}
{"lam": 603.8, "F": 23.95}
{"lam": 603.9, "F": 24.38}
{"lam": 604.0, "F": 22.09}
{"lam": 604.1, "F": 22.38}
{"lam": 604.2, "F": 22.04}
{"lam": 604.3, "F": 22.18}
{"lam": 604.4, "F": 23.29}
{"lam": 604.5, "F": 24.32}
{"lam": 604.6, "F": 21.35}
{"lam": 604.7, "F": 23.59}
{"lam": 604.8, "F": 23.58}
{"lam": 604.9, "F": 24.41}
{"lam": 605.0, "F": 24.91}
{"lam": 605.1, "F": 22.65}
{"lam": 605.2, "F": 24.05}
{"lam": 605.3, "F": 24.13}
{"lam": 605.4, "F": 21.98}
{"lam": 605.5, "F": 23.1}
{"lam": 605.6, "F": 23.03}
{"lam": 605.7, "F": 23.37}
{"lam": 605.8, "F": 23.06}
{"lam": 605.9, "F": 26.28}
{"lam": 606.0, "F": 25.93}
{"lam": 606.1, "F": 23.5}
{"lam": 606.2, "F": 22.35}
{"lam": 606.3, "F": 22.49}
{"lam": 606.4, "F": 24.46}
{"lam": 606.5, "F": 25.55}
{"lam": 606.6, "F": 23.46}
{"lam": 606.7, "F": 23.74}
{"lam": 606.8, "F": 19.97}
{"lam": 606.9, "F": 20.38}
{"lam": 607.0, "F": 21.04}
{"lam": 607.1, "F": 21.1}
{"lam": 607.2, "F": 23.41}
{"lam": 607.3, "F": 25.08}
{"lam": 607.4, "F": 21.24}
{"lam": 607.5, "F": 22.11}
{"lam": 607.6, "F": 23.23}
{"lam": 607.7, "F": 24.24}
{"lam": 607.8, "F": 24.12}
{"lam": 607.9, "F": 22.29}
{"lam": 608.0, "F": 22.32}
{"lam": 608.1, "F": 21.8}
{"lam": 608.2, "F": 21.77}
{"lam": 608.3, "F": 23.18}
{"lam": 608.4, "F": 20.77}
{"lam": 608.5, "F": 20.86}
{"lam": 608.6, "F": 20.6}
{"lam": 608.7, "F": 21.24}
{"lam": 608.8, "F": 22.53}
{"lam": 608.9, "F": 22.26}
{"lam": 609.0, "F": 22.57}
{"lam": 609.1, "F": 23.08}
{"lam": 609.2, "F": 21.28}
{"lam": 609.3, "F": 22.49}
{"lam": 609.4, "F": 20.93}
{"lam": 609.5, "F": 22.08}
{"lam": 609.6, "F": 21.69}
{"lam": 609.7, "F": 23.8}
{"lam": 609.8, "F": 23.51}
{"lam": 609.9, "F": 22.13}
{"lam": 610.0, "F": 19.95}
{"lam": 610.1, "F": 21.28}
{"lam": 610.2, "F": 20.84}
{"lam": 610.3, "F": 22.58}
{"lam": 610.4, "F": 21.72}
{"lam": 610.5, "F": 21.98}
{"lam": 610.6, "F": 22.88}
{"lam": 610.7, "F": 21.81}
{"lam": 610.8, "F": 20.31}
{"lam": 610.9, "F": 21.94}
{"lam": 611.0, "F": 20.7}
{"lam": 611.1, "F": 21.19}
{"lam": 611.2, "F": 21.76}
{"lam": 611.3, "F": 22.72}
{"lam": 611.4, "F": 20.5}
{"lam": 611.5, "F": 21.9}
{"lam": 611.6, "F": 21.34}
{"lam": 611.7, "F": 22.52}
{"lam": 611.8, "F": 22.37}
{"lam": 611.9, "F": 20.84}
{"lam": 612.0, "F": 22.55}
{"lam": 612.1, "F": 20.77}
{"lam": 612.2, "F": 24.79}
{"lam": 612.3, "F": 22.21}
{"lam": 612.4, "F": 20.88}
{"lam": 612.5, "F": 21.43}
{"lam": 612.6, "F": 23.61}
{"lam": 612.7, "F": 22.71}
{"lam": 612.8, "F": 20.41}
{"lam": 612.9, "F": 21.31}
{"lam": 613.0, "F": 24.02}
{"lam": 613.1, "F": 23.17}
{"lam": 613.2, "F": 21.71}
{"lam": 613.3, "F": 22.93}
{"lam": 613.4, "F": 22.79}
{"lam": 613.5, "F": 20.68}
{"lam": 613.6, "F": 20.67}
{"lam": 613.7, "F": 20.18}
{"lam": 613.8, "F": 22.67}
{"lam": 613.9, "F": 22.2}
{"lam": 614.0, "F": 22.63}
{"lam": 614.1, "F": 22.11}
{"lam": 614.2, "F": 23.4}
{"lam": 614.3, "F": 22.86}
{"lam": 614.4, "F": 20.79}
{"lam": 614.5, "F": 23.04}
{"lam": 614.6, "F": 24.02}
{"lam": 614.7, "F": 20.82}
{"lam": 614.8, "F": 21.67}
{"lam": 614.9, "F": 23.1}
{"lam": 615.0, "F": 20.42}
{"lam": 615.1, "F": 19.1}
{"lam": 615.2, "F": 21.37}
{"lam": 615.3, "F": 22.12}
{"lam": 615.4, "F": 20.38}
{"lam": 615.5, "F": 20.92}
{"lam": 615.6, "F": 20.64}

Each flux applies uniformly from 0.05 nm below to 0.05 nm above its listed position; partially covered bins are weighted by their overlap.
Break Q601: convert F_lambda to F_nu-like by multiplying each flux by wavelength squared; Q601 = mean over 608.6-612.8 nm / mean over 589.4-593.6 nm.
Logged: 1.1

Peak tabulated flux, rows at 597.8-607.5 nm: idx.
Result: 26.28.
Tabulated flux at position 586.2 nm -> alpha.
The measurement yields 23.28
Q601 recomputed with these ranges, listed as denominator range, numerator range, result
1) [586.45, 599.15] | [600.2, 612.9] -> 1.10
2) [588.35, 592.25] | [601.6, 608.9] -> 1.21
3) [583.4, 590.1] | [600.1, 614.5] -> 1.13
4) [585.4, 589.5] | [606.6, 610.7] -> 1.15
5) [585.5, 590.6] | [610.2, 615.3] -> 1.17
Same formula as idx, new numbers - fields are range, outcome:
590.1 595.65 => 24.75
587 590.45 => 23.35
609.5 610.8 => 23.8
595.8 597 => 24.52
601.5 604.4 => 24.94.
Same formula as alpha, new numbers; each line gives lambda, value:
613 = 24.02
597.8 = 21.65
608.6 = 20.6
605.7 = 23.37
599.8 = 24.05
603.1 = 22.65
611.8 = 22.37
